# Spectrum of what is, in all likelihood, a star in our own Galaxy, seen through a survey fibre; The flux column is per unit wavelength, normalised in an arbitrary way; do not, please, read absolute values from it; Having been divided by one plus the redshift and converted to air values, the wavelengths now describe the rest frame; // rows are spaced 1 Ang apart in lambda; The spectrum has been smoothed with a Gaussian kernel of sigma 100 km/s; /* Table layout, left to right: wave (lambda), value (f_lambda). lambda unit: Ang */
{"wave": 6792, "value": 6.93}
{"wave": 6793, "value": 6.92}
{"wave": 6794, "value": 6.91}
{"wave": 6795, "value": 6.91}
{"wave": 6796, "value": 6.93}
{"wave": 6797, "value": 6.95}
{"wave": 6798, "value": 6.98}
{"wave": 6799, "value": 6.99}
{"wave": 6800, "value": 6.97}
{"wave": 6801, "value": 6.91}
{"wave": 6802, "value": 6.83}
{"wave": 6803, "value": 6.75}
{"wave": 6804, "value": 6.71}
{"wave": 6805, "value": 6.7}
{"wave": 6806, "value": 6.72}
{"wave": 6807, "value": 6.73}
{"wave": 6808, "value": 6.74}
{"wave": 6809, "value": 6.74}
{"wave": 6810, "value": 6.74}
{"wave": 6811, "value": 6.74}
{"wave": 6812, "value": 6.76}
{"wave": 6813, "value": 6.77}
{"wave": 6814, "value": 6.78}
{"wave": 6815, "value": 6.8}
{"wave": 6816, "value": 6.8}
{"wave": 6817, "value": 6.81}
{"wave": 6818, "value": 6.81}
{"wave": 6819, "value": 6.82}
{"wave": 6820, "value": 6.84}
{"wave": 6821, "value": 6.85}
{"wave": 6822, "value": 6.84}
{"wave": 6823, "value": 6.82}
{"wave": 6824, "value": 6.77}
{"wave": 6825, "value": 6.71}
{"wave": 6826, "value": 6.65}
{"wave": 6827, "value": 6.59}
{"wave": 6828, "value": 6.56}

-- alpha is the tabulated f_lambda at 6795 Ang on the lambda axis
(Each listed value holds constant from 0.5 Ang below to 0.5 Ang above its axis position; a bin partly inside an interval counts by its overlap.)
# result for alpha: 6.91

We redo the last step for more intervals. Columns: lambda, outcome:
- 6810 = 6.74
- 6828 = 6.56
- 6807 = 6.73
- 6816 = 6.8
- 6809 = 6.74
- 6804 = 6.71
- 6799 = 6.99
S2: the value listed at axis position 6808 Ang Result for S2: 6.74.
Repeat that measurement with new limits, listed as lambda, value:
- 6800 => 6.97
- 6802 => 6.83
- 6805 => 6.7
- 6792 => 6.93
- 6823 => 6.82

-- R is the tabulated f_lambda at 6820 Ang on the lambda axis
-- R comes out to 6.84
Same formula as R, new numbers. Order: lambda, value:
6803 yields 6.75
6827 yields 6.59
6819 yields 6.82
